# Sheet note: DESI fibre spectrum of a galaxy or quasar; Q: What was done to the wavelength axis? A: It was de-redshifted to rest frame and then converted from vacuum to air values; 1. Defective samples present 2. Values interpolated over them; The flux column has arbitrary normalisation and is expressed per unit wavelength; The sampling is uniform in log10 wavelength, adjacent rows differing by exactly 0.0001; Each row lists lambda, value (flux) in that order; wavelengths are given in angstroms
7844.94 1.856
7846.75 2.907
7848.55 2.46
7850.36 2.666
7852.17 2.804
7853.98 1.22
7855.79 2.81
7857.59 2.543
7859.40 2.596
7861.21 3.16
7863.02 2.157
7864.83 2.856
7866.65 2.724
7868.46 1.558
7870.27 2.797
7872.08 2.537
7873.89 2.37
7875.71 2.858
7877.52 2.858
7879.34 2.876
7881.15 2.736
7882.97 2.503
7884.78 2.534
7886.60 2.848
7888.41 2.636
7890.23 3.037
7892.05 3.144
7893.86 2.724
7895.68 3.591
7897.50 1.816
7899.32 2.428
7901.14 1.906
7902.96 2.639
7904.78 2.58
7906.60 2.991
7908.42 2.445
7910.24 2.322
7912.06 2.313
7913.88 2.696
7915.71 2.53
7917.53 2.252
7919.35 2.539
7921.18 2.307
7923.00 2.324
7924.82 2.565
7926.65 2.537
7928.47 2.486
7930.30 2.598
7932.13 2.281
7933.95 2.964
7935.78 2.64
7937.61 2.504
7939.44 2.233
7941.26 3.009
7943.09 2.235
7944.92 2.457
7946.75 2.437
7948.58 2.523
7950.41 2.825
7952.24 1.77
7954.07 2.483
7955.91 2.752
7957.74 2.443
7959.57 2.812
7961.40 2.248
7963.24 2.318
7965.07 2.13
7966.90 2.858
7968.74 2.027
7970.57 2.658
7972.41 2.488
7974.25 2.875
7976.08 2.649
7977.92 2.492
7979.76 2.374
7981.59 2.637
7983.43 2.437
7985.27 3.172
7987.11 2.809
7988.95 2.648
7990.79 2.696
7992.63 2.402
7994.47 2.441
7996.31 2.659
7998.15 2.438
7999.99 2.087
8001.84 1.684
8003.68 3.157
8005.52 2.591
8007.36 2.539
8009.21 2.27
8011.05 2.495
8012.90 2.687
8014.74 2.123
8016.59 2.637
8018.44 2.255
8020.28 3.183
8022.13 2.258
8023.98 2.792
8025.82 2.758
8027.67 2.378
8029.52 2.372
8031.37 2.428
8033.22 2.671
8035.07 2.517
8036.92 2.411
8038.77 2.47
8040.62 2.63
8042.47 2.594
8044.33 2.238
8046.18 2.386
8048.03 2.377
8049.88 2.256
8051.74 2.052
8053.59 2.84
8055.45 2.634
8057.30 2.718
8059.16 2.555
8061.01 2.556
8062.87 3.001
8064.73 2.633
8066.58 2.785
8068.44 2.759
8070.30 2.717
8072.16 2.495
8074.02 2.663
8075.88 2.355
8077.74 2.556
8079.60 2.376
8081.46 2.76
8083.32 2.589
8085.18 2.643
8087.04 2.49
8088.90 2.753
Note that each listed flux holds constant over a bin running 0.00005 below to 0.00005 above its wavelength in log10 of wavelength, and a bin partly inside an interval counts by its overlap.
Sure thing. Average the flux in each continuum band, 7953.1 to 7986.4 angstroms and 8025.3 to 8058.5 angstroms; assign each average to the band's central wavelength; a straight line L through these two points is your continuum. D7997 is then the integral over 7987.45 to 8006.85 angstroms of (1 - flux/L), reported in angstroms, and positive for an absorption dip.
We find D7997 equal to 0.2 angstroms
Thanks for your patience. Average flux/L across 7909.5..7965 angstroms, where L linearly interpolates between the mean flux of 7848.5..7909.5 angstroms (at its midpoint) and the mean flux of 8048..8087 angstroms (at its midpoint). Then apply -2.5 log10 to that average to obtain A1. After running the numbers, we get 0.05 mag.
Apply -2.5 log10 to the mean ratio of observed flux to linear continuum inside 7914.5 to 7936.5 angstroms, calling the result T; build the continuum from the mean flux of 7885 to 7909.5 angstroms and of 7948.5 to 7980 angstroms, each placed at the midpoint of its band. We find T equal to 0.04 mag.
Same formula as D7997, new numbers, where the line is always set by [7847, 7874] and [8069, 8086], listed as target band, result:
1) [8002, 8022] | 0.1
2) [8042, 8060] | 0.7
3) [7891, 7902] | -0.4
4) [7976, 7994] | -0.6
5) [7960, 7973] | 0.7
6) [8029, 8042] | 0.3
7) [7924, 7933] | 0.1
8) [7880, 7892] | -1.2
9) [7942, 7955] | 0.7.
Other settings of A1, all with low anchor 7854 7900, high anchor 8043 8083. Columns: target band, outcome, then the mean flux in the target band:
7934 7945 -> 0.03 mag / 2.55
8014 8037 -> 0.02 mag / 2.53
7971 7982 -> 0.00 mag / 2.59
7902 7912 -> 0.02 mag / 2.57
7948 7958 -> 0.06 mag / 2.46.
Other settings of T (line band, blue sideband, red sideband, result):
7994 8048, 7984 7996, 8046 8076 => 0.066 mag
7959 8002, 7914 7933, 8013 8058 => -0.016 mag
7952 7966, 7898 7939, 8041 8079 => 0.047 mag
